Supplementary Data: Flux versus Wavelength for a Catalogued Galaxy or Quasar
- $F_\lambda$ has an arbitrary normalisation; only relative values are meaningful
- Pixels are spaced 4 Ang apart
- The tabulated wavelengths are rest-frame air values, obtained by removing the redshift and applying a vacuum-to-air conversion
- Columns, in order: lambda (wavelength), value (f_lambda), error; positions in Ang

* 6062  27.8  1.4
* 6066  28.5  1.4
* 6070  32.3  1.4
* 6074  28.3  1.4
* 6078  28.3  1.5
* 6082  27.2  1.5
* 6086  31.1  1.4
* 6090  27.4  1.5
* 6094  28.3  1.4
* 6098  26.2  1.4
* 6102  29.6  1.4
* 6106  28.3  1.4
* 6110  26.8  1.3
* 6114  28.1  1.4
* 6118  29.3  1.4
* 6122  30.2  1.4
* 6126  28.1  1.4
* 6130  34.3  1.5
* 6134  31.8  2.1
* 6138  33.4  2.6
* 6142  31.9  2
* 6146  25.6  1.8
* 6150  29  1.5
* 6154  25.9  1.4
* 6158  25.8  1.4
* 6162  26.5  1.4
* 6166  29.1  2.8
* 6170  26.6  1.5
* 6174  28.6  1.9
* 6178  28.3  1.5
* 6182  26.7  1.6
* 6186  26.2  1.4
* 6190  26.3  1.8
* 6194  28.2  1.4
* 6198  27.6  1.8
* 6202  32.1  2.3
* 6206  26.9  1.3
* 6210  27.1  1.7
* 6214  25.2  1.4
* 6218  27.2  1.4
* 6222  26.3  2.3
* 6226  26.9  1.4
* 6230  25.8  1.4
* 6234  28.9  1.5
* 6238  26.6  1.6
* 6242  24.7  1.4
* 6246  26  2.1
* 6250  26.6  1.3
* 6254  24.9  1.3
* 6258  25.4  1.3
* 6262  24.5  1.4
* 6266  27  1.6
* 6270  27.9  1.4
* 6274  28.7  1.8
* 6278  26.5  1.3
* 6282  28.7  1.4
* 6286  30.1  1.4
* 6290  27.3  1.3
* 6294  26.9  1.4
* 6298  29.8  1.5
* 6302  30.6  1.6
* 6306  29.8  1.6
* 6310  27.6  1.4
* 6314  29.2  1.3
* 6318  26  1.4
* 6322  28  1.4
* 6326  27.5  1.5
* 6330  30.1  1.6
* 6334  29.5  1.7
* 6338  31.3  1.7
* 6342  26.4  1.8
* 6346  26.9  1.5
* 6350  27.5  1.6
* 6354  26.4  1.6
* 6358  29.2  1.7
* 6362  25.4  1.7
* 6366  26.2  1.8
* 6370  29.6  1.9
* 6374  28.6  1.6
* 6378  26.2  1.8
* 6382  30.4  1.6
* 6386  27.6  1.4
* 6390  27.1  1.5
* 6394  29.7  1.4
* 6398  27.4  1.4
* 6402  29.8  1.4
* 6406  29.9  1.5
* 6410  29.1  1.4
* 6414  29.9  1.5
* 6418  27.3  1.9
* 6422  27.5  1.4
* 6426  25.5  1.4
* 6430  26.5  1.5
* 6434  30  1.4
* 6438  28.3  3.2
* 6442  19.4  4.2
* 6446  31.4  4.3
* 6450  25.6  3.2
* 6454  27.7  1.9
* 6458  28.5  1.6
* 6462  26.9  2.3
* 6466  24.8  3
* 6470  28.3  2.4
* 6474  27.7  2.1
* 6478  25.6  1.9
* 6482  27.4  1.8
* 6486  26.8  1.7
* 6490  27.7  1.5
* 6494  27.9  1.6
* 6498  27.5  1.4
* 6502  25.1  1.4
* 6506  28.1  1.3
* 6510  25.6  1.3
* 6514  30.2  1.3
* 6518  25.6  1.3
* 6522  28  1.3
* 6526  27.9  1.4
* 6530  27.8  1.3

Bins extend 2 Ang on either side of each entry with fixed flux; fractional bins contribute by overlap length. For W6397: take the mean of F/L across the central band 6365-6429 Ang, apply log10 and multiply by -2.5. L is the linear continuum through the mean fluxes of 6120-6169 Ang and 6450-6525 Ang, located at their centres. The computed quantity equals -0.02 mag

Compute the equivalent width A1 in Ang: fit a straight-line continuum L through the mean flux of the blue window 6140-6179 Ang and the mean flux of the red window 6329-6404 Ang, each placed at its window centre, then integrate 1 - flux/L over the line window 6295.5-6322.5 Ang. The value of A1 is -0.7 Ang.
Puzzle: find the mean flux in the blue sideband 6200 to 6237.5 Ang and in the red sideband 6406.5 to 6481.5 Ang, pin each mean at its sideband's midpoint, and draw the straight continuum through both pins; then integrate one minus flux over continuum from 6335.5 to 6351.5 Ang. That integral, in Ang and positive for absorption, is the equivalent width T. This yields -0.5 Ang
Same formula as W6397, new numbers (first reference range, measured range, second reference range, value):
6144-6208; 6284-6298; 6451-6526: -0.04 mag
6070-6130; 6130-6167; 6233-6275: -0.04 mag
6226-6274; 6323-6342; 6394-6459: -0.08 mag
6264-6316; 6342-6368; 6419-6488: 0.04 mag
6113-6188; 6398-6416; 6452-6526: -0.07 mag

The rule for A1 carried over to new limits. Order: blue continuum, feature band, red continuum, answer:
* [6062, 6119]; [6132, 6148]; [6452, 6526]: -1.31 Ang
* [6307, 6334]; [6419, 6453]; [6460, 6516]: 0.80 Ang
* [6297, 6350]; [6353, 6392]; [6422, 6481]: 0.35 Ang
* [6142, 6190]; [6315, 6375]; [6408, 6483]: -1.47 Ang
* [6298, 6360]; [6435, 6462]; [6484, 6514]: 0.60 Ang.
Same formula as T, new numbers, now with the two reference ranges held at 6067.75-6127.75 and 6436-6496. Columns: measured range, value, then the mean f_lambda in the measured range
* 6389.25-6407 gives -1.04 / 28.8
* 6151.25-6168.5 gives 0.87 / 26.9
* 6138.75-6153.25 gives -0.29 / 29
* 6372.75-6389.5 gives -0.46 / 28.1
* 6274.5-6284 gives 0.01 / 27.8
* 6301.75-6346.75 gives -1.56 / 28.5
